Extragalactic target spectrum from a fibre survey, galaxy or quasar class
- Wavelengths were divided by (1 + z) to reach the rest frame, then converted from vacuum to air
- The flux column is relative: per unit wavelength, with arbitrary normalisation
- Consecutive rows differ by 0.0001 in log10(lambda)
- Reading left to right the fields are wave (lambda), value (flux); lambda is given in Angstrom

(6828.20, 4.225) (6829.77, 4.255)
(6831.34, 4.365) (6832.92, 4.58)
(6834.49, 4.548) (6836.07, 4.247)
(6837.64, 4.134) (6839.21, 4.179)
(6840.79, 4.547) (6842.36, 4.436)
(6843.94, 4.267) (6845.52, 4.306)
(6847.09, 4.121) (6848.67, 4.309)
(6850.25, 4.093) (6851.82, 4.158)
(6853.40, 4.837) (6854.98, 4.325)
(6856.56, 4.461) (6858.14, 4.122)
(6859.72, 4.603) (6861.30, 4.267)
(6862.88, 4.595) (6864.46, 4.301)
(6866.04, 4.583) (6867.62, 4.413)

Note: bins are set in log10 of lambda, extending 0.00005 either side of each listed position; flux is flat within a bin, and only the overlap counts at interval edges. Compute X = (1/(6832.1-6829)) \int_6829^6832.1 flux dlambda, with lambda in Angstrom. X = 4.31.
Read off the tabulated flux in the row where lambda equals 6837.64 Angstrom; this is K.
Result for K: 4.134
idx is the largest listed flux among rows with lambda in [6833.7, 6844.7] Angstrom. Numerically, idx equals 4.548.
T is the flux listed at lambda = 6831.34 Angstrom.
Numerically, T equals 4.365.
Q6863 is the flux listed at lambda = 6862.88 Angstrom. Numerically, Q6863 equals 4.595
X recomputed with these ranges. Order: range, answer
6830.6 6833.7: 4.46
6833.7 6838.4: 4.31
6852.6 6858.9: 4.43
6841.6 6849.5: 4.28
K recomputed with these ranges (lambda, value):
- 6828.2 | 4.225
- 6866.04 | 4.583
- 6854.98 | 4.325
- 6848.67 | 4.309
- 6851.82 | 4.158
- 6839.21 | 4.179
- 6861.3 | 4.267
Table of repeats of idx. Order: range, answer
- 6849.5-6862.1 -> 4.837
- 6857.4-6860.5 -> 4.603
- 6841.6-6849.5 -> 4.436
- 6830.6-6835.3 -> 4.58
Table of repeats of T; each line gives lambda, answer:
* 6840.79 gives 4.547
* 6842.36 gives 4.436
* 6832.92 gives 4.58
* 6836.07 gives 4.247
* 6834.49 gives 4.548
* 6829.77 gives 4.255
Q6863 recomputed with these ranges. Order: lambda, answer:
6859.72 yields 4.603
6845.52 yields 4.306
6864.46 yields 4.301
